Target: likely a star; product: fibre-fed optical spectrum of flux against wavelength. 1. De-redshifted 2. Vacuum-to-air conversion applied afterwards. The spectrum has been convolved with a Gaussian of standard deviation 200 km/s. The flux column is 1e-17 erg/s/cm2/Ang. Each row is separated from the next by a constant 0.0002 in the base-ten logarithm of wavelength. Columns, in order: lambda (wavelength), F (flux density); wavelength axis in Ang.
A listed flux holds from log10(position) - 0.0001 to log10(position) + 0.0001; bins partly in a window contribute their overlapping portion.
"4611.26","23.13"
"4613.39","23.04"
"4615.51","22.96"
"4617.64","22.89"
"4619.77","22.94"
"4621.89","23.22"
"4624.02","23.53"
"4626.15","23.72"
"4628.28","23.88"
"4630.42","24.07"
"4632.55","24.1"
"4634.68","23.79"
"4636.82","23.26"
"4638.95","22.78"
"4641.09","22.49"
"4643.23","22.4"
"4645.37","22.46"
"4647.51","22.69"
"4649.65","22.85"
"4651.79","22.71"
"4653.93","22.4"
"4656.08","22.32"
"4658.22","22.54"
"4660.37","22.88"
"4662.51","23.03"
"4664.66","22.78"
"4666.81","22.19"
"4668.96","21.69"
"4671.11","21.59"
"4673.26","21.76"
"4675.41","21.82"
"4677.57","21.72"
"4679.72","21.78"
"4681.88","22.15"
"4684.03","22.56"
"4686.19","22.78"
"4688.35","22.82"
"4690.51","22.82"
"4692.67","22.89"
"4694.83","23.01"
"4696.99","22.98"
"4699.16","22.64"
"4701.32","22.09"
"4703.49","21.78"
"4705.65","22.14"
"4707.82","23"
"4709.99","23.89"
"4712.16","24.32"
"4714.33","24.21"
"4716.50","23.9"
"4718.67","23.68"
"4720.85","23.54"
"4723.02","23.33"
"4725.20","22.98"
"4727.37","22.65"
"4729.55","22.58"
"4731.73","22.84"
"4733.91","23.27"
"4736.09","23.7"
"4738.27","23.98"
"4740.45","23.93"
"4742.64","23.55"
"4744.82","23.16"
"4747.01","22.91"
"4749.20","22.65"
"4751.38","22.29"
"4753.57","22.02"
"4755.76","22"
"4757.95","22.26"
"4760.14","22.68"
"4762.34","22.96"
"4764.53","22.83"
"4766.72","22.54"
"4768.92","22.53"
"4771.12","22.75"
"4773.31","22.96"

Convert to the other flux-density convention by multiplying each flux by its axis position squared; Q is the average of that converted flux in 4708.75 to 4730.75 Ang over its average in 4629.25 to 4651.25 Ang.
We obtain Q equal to 1.05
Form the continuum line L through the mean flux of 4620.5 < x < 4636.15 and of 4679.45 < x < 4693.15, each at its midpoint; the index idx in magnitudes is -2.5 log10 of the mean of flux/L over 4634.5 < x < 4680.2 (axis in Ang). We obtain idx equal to 0.03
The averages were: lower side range 23.7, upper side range 22.6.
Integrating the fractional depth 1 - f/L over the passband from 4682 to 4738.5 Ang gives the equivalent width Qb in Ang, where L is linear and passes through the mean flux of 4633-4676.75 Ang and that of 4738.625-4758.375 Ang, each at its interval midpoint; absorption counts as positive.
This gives -0.90 Ang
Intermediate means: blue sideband 22.5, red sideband 22.8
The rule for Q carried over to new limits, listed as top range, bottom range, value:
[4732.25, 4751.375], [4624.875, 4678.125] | 1.07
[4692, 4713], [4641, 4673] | 1.04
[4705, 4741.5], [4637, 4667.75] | 1.07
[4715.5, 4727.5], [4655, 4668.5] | 1.06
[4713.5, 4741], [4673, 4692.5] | 1.07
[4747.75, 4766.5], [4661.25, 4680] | 1.06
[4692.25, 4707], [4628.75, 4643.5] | 0.99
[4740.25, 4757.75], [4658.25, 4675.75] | 1.06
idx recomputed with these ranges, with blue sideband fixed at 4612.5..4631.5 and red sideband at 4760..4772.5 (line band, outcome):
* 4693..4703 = 0.019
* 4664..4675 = 0.057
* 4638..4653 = 0.030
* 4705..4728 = -0.024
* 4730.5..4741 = -0.031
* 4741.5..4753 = -0.003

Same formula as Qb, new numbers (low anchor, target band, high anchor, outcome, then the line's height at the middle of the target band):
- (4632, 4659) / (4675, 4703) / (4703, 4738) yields 0.7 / 23.1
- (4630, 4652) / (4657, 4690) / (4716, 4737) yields 1.2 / 23.1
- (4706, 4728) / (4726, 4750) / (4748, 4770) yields -0.2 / 23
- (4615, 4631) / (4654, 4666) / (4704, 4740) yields 0.4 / 23.4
